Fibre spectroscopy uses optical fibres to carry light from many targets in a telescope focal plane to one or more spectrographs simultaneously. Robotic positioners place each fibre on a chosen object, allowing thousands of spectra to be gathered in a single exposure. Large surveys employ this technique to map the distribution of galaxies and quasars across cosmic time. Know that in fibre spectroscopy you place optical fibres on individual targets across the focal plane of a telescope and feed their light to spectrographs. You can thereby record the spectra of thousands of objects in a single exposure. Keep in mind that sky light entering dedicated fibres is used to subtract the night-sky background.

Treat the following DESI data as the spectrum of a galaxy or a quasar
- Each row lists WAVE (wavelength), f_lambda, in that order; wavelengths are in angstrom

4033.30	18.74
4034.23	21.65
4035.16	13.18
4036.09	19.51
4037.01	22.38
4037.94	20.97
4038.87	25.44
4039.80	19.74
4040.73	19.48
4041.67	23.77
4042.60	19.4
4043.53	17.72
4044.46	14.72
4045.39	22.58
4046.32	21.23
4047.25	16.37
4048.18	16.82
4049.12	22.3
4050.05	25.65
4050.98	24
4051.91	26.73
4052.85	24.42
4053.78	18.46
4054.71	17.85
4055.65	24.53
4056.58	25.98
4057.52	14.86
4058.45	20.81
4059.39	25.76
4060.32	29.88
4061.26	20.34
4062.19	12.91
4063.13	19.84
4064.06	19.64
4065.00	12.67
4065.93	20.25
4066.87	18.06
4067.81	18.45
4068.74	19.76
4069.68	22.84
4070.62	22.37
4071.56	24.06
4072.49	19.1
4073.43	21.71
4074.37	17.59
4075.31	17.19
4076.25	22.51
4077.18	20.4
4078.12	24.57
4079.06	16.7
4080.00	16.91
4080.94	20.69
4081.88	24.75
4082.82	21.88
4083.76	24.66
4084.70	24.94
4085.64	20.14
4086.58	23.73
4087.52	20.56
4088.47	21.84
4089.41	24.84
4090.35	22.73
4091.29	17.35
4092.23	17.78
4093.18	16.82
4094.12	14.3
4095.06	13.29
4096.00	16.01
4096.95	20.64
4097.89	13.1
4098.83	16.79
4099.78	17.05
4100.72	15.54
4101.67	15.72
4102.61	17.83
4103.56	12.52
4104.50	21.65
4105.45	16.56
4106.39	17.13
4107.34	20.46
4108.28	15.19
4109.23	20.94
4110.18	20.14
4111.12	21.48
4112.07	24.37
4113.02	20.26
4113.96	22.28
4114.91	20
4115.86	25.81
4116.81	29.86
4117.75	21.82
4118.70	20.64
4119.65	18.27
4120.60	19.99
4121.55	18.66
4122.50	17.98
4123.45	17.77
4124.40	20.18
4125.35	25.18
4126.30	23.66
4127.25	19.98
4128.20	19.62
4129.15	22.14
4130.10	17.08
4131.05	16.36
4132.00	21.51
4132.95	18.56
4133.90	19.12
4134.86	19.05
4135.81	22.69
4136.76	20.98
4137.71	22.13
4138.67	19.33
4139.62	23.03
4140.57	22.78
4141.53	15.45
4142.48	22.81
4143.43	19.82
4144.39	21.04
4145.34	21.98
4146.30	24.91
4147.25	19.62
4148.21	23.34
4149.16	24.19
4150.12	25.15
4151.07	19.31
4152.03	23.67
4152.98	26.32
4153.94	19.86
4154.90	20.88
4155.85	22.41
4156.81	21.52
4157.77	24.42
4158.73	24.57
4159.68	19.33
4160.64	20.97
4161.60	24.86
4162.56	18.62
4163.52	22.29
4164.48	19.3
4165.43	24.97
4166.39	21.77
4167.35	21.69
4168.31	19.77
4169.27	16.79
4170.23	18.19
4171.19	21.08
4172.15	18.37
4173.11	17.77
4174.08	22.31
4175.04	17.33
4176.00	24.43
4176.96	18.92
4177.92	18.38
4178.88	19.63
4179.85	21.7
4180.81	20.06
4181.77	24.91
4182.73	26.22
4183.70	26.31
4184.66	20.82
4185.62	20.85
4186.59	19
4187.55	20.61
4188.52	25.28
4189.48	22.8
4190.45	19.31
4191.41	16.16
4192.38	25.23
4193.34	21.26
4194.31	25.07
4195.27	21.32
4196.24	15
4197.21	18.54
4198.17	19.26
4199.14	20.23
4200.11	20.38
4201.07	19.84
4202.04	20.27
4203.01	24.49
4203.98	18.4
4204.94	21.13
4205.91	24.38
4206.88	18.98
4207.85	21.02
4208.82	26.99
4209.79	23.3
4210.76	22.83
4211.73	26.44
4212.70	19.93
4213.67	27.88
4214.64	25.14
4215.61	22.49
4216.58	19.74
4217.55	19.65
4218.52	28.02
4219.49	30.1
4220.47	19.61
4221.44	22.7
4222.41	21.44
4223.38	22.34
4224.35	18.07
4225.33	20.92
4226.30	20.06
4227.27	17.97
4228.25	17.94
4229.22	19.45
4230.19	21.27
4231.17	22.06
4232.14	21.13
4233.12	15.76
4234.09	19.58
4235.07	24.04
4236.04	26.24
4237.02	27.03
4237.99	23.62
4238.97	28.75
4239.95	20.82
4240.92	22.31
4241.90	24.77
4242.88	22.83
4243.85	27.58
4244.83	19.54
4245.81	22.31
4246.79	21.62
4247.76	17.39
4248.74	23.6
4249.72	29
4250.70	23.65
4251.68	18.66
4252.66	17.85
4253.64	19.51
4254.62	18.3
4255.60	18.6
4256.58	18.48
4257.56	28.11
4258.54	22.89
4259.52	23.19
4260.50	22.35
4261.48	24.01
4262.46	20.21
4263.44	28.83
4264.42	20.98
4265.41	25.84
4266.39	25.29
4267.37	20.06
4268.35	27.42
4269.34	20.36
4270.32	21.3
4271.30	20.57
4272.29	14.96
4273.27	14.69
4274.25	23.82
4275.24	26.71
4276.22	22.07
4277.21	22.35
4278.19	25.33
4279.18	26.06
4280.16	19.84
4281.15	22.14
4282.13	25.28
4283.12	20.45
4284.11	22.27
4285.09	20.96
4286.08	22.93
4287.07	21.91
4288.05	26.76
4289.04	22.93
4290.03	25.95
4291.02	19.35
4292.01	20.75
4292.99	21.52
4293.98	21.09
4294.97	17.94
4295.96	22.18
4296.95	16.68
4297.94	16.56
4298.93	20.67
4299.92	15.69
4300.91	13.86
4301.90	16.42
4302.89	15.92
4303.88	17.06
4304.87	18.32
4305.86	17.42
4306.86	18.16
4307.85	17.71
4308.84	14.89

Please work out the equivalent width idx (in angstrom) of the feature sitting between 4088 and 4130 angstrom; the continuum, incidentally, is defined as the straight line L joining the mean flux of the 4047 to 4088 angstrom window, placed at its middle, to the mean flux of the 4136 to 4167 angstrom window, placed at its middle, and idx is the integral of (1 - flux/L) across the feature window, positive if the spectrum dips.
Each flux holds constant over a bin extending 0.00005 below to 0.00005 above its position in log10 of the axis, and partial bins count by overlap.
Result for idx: 3.98 angstrom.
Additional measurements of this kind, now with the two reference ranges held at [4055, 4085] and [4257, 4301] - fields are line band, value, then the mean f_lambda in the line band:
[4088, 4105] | 2.8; 17.5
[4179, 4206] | 0.2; 21.3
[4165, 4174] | 0.5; 20.1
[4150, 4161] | -0.5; 22.3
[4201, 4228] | -0.9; 22.3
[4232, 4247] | -0.9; 23.1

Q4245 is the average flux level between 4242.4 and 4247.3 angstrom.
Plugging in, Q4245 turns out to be 22.8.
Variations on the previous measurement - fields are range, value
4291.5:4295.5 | 20.4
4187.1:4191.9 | 20.8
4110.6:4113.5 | 22.1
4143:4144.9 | 20.5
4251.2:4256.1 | 18.6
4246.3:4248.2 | 19.6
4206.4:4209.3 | 22.3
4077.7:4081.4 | 19.6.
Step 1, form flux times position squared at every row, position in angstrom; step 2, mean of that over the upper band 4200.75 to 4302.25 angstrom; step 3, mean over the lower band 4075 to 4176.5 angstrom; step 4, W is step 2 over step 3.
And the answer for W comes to 1.14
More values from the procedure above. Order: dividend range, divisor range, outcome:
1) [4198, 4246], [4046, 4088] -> 1.14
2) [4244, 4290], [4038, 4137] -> 1.20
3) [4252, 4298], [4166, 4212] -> 1.08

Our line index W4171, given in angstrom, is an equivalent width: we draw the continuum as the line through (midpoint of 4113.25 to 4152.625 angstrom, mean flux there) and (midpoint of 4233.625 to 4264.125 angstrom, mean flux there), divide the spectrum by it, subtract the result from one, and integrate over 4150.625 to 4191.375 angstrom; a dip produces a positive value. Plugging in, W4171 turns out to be 0.7 angstrom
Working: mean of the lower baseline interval 21.2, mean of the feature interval 21.3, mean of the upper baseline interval 22.8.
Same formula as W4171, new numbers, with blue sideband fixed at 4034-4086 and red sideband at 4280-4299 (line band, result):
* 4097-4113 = 2.17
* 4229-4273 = -1.90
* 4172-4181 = 0.49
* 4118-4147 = 0.73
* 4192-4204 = 0.23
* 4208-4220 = -1.73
